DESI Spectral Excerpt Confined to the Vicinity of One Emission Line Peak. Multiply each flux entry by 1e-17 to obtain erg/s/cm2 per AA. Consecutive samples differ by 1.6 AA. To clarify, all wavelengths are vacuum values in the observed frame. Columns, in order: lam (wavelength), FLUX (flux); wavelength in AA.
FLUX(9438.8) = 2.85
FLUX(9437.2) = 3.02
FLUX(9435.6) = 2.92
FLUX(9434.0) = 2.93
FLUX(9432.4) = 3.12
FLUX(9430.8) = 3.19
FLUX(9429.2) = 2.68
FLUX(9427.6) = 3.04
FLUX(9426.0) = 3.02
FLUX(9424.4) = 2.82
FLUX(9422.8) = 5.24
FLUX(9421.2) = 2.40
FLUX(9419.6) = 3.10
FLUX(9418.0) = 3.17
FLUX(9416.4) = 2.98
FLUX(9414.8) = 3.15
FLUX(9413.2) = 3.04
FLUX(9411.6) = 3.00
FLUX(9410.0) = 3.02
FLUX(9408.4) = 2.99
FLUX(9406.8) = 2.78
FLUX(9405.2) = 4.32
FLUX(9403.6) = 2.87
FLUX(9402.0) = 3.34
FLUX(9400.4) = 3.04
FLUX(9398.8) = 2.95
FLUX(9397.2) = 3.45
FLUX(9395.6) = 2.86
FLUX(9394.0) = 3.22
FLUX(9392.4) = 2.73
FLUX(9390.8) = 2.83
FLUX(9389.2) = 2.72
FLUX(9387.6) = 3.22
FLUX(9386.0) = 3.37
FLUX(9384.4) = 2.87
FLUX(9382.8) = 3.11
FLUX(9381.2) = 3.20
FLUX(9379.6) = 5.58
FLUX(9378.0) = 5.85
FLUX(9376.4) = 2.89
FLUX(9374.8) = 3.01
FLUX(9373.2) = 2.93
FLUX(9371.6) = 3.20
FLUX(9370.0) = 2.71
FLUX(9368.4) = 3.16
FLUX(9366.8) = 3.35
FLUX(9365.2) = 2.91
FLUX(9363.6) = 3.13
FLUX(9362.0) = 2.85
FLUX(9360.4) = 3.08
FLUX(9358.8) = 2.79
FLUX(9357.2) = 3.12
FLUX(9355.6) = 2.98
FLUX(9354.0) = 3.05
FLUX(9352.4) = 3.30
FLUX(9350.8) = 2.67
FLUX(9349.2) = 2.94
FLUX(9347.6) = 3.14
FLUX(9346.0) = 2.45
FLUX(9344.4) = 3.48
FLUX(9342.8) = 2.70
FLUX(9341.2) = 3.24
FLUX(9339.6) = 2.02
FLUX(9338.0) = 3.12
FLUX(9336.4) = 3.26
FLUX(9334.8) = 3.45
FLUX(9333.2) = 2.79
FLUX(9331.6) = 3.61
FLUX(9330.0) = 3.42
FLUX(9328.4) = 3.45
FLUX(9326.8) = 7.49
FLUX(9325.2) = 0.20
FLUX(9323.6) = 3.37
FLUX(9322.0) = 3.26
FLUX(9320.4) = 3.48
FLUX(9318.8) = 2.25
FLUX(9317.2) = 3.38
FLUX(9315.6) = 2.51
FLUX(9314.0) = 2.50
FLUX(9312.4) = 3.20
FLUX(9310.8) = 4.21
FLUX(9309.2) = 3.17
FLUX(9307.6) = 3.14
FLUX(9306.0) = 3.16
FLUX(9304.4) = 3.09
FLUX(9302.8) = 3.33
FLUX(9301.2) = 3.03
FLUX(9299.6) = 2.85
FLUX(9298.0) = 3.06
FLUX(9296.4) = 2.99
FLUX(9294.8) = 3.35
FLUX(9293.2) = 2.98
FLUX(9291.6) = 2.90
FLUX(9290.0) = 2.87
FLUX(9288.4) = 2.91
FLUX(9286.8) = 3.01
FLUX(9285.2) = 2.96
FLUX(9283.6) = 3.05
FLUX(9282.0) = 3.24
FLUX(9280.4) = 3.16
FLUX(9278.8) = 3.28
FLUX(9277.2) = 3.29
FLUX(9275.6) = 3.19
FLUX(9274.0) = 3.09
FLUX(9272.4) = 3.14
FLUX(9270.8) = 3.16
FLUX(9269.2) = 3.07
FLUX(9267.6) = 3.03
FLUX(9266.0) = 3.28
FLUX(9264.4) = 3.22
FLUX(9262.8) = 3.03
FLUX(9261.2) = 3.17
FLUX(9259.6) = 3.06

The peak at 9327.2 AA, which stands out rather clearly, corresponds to [N II]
